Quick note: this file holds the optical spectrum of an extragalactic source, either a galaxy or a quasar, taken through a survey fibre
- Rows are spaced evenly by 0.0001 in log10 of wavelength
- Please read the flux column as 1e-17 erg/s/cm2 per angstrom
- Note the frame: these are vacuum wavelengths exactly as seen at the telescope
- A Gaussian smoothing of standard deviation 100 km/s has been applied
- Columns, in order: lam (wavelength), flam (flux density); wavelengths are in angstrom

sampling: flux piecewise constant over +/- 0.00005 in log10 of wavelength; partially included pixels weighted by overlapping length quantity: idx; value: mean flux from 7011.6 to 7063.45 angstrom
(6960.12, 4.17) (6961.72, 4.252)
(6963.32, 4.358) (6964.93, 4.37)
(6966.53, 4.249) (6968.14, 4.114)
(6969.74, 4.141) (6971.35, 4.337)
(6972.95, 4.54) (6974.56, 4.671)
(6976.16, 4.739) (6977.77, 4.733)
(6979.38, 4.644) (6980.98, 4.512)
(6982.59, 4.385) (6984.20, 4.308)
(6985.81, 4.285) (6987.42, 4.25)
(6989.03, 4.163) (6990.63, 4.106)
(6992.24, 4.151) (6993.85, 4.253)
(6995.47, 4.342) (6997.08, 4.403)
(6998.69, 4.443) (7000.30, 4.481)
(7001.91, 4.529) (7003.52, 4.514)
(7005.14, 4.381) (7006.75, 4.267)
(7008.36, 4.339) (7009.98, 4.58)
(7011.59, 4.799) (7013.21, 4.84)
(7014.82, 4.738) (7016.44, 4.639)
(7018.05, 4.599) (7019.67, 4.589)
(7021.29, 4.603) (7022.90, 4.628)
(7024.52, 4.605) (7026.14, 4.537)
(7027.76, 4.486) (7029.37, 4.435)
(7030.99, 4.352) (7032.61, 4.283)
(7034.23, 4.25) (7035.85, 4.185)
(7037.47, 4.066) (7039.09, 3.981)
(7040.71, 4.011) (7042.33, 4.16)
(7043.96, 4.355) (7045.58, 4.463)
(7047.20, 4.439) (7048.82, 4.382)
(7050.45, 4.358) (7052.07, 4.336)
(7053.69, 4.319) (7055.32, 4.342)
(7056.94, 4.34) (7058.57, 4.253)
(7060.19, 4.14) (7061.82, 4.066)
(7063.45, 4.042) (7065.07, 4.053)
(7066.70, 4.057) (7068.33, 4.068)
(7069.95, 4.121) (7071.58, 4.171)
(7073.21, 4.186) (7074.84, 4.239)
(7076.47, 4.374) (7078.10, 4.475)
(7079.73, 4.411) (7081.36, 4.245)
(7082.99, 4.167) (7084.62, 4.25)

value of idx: 4.38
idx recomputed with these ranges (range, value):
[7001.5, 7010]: 4.42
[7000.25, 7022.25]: 4.57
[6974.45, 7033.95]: 4.47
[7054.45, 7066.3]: 4.17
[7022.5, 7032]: 4.5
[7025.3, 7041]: 4.27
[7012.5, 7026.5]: 4.64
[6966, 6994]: 4.37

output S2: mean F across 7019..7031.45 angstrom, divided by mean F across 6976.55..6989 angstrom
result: 1.02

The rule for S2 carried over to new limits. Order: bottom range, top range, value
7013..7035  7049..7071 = 0.93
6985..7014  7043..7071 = 0.97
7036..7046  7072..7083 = 1.03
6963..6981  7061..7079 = 0.94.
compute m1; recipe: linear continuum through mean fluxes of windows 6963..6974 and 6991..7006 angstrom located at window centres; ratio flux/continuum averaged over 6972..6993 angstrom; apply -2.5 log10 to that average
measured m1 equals -0.02 mag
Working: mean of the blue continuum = 4.3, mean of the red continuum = 4.38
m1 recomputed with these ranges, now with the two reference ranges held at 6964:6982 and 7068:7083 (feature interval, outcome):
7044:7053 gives -0.02 mag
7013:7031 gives -0.06 mag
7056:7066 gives 0.03 mag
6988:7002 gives 0.03 mag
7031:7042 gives 0.05 mag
